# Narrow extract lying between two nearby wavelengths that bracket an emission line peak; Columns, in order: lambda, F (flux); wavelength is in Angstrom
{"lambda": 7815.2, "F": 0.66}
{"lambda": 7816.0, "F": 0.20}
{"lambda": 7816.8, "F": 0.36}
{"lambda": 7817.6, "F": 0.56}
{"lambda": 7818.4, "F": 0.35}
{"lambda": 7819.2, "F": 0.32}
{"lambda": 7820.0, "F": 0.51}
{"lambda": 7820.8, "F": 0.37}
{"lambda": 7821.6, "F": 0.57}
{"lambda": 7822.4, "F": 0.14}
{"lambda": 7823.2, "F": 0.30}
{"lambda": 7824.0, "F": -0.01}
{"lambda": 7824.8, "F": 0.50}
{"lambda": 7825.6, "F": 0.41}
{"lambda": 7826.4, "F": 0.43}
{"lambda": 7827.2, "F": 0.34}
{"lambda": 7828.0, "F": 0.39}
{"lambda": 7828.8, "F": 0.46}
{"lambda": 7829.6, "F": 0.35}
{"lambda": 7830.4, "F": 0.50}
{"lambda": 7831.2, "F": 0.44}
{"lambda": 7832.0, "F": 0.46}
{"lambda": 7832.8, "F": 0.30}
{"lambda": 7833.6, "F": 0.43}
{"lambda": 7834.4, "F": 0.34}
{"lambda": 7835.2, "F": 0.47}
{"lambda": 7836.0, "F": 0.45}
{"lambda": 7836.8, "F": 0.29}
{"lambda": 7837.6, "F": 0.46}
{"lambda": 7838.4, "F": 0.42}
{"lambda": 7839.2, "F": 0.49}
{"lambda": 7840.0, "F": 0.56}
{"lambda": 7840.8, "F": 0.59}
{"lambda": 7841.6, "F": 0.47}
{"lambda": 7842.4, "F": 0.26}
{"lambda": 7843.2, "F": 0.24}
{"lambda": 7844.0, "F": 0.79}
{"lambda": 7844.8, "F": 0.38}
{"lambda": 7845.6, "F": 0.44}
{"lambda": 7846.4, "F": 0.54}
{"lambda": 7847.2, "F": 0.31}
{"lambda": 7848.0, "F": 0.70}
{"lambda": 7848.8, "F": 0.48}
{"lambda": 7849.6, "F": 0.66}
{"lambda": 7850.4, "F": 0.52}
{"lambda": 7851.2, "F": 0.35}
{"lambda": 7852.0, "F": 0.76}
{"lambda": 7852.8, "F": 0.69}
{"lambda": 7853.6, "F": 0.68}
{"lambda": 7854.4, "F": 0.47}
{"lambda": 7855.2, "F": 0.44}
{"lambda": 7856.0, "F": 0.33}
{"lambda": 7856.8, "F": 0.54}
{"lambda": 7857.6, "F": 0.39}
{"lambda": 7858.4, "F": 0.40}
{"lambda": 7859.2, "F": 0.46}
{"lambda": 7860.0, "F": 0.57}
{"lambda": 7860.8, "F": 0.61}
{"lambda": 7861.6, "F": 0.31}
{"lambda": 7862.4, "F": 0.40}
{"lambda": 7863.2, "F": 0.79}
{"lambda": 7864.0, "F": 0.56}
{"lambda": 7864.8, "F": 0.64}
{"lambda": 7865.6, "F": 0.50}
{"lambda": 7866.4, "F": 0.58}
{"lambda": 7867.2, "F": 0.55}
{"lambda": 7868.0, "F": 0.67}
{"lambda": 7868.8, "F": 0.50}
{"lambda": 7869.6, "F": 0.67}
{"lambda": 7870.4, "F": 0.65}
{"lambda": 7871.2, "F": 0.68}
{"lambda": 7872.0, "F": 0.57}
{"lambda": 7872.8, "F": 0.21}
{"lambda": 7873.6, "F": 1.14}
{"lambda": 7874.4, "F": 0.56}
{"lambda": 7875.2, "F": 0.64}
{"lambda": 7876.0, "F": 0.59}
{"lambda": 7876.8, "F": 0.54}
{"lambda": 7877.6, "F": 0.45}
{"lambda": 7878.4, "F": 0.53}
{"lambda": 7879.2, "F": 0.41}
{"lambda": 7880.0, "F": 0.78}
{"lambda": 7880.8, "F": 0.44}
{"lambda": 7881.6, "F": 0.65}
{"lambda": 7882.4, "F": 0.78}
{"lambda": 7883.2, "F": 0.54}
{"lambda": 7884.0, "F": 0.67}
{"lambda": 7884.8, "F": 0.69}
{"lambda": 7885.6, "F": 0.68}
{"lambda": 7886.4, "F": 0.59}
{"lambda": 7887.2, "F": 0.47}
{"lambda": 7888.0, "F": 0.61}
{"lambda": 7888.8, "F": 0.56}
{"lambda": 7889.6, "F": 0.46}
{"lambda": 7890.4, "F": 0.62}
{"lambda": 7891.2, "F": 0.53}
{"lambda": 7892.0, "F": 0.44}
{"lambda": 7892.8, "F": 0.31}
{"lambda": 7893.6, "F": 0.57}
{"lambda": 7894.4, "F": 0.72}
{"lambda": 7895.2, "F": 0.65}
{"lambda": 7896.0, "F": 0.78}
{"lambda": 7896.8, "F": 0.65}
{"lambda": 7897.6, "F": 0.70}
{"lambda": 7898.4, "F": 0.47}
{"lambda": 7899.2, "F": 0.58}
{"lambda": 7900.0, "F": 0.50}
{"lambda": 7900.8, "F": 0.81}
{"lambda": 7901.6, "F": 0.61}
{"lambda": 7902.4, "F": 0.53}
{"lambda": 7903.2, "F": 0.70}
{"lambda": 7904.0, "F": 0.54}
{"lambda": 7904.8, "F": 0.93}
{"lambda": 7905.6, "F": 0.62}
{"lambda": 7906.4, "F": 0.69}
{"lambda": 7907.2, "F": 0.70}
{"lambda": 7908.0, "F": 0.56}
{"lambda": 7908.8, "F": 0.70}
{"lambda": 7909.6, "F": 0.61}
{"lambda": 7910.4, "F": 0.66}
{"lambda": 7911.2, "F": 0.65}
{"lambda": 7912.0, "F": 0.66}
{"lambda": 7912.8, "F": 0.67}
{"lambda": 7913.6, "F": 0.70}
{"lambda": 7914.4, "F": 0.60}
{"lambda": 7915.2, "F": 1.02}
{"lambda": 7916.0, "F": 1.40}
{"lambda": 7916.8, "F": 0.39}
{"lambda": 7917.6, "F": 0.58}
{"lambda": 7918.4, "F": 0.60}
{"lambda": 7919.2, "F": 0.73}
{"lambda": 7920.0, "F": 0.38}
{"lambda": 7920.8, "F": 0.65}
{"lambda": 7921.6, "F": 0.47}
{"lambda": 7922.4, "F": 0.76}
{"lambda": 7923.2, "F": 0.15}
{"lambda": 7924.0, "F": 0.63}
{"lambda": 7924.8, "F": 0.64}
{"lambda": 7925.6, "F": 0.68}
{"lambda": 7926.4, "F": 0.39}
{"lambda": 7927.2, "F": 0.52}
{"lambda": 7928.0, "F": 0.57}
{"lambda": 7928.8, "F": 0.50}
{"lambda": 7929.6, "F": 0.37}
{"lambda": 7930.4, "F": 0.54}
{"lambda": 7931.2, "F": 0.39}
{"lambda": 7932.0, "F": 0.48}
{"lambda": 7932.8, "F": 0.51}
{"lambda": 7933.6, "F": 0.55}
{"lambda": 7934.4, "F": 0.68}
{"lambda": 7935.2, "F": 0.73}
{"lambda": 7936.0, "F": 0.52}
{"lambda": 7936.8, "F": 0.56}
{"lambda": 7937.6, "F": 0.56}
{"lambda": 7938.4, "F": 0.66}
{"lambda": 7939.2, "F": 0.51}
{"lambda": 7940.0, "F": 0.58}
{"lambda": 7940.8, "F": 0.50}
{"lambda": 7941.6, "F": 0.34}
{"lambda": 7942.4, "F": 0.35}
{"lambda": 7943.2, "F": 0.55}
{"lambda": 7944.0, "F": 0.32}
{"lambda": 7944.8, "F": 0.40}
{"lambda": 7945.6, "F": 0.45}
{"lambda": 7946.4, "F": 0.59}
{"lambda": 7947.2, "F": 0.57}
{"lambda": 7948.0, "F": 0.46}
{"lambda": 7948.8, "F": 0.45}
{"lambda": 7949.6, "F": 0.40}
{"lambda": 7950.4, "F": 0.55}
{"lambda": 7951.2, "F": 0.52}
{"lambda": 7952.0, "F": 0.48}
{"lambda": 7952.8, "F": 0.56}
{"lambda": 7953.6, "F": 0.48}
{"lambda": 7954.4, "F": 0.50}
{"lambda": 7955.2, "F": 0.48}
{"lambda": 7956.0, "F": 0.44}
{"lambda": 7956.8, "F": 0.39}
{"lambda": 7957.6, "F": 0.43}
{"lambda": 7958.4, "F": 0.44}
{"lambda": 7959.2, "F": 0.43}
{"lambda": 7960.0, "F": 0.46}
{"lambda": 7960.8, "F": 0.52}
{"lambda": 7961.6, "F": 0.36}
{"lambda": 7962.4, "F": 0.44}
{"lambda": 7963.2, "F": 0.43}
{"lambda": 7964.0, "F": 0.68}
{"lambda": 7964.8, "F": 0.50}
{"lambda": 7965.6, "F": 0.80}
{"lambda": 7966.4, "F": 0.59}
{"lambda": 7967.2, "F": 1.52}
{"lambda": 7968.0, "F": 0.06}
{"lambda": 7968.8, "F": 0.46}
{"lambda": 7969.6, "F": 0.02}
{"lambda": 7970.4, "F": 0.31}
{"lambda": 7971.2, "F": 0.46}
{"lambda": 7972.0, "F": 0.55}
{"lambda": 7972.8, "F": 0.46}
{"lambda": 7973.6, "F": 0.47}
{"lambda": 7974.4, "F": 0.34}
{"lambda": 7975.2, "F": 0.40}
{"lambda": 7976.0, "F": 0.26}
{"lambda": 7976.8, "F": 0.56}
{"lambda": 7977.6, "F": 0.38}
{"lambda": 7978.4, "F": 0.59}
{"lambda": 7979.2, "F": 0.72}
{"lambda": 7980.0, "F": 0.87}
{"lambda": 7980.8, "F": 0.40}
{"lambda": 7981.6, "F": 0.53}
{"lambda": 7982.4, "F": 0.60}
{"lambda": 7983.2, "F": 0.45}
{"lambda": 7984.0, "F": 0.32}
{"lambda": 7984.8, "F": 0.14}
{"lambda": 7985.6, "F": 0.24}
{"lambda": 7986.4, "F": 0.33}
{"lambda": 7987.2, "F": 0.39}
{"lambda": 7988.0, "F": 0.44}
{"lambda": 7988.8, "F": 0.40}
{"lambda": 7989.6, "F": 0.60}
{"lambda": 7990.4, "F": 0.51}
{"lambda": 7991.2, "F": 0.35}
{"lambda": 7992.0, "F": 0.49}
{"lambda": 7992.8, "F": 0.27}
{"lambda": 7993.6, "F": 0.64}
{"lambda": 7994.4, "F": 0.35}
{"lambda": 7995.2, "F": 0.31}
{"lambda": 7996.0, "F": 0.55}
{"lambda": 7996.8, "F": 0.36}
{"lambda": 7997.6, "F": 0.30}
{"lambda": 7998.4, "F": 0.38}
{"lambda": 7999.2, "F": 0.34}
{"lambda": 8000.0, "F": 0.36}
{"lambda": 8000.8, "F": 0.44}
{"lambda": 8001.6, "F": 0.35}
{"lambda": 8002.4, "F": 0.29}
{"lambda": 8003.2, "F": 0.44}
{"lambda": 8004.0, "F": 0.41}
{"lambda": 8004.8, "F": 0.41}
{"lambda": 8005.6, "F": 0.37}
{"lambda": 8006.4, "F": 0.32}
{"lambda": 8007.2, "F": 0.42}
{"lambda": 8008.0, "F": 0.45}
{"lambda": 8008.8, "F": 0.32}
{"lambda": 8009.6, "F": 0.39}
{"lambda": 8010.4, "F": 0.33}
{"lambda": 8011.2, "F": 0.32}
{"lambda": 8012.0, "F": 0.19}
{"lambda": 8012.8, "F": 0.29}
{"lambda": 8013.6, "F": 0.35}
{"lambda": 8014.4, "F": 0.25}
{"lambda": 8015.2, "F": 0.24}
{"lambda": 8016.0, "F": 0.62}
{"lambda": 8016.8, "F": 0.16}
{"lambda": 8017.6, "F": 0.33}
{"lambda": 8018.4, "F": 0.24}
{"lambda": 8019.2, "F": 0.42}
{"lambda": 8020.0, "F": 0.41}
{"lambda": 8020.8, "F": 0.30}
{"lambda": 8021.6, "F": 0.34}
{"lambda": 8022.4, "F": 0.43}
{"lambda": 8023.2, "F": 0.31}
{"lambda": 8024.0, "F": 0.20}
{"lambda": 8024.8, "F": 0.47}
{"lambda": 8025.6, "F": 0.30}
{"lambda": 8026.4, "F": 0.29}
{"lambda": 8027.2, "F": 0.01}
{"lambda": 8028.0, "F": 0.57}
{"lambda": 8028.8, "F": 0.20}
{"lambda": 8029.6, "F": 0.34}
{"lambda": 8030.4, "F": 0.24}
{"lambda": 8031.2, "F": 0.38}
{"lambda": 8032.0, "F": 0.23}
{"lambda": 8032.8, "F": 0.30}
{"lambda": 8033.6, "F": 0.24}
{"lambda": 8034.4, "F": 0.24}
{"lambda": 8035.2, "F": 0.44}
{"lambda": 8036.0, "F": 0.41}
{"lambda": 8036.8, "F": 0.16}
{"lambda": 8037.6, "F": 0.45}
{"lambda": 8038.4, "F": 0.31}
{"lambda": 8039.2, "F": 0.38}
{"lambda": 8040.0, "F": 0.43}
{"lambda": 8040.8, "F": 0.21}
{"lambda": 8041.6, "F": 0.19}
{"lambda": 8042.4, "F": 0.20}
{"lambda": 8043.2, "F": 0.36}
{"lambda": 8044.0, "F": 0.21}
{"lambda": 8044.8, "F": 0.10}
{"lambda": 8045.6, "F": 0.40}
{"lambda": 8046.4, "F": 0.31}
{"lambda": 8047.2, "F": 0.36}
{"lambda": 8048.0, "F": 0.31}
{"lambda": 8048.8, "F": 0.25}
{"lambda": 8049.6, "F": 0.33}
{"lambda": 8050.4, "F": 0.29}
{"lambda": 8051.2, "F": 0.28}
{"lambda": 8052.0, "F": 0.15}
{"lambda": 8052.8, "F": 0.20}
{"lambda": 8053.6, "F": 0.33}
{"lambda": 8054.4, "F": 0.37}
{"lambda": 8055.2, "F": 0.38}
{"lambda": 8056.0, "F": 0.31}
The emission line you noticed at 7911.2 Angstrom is Mg II 2798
